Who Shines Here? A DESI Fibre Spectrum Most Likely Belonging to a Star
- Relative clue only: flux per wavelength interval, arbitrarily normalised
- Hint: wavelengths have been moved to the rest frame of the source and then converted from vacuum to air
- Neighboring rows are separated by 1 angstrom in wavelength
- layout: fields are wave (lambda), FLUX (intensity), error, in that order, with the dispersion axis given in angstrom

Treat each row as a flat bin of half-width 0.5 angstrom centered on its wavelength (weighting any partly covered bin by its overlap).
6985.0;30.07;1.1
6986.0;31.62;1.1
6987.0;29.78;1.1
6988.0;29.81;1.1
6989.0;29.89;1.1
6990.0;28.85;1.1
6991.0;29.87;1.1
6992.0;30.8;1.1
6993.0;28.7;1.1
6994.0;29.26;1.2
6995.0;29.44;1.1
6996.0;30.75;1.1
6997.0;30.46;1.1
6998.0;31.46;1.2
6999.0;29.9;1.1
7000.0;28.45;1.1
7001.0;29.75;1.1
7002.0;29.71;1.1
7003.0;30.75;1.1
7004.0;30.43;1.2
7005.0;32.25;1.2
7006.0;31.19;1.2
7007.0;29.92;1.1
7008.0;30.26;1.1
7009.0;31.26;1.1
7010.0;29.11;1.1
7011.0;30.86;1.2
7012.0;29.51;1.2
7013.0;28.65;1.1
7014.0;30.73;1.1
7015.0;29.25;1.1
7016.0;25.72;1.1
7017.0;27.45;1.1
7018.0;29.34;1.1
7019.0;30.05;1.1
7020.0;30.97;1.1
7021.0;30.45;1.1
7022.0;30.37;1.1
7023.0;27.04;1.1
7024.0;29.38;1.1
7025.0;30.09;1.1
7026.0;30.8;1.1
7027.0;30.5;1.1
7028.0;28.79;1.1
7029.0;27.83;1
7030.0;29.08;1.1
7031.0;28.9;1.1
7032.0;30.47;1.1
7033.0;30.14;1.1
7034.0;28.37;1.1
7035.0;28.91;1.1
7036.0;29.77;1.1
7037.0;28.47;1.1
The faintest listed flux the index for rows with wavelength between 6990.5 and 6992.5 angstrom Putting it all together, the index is 29.87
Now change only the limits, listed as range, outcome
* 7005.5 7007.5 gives 29.92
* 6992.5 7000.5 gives 28.45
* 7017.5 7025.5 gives 27.04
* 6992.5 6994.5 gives 28.7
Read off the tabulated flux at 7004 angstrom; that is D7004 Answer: 30.43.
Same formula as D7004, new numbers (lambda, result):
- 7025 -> 30.09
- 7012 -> 29.51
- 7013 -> 28.65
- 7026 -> 30.8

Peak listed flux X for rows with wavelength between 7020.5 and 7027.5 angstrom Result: 30.8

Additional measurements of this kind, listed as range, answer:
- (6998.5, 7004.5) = 30.75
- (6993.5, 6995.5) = 29.44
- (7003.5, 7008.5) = 32.25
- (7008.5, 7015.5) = 31.26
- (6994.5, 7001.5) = 31.46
